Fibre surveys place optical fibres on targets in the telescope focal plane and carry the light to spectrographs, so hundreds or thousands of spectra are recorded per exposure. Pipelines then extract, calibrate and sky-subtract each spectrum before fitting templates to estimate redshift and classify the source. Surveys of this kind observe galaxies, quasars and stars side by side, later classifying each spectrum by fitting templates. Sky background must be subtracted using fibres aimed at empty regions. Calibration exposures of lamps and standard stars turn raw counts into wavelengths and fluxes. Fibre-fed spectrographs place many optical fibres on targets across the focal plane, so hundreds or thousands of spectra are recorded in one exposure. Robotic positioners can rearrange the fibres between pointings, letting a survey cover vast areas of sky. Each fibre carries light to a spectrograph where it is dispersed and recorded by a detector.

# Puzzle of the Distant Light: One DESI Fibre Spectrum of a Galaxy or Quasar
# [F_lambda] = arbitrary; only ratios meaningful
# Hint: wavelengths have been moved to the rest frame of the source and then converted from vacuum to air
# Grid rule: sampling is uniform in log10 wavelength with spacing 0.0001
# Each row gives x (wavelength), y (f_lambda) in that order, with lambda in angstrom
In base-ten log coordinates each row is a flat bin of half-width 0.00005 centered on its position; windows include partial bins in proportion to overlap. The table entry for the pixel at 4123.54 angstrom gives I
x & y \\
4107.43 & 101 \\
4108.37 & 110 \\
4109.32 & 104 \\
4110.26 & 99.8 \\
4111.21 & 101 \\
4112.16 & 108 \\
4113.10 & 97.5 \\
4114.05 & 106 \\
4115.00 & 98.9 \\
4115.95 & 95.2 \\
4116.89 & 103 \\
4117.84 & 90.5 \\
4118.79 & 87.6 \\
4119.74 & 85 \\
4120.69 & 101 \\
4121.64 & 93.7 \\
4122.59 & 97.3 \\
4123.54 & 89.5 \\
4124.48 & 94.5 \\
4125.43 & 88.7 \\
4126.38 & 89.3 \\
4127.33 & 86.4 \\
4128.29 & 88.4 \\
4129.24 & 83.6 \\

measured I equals 89.5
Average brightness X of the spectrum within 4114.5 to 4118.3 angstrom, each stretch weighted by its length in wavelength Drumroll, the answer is 97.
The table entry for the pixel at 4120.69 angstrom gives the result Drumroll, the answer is 101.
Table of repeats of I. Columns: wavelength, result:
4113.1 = 97.5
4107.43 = 101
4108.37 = 110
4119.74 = 85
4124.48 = 94.5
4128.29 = 88.4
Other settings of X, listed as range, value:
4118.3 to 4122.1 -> 91.7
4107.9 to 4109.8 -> 107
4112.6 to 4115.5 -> 101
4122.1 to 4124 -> 93.4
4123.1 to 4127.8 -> 89.9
